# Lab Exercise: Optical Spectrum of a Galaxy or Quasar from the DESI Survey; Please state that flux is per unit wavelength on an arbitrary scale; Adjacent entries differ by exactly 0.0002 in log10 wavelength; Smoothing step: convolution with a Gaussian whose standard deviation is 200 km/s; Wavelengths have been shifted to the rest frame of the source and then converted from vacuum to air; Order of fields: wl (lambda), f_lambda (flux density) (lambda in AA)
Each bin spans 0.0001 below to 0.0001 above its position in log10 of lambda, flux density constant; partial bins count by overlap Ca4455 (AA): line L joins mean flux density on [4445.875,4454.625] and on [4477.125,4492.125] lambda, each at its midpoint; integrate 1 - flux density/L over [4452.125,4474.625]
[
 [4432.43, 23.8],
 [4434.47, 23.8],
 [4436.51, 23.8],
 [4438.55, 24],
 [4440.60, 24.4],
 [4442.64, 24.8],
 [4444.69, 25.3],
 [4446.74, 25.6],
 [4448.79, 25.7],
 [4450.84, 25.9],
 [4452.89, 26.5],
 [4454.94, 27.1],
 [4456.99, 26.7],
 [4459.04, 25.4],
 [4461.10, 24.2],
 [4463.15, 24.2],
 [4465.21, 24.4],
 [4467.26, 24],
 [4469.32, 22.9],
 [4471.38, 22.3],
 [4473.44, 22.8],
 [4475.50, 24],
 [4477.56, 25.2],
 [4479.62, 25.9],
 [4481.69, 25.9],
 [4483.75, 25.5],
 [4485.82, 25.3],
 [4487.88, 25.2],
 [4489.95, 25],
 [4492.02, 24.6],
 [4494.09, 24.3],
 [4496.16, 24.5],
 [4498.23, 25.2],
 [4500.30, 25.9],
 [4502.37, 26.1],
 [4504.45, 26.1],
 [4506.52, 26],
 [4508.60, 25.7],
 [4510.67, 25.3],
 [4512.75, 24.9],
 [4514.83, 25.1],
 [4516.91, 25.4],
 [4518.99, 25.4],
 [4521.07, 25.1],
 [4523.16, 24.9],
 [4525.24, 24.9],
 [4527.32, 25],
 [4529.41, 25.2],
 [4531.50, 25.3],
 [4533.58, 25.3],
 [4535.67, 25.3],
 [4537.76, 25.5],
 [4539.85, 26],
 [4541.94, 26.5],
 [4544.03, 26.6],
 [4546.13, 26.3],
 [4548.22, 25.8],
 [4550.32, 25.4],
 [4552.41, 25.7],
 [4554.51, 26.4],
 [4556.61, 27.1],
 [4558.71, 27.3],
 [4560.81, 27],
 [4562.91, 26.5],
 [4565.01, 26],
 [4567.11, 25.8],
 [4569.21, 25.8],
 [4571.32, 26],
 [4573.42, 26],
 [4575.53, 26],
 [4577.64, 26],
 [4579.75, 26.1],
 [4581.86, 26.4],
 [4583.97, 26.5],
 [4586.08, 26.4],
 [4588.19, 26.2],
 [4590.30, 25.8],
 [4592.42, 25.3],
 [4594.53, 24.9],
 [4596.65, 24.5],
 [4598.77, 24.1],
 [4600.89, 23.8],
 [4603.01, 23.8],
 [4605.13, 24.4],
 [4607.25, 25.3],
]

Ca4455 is 1.06 AA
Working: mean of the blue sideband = 26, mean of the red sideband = 25.4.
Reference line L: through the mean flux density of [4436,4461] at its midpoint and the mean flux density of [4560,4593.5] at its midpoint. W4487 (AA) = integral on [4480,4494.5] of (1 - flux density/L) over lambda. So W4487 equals 0.3 AA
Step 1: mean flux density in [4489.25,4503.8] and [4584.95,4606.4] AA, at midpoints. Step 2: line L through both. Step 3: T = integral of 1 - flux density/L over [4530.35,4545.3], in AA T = -0.45 AA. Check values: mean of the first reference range 25.1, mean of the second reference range 24.9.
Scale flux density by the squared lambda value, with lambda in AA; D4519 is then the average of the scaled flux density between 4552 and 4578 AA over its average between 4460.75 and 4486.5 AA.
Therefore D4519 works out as 1.12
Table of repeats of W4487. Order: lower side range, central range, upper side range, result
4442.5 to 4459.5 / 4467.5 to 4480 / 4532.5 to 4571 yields 1.08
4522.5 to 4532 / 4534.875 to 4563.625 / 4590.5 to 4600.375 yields -1.50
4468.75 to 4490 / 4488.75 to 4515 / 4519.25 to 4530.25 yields -0.52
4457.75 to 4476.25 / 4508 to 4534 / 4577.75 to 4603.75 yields -0.72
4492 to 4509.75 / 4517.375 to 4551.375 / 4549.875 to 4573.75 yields 0.49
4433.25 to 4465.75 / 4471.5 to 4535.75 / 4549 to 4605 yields 0.67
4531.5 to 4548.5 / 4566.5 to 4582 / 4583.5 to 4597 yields -0.15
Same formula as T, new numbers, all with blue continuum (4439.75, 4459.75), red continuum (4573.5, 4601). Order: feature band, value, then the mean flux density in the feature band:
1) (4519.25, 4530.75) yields 0.28 AA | 25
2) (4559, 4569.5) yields -0.29 AA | 26.4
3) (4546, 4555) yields -0.07 AA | 25.9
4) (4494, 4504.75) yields 0.13 AA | 25.4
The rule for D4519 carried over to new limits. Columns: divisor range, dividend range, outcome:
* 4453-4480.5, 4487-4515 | 1.04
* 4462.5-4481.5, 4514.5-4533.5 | 1.07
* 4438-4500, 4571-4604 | 1.08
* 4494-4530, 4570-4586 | 1.06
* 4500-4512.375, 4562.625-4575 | 1.04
